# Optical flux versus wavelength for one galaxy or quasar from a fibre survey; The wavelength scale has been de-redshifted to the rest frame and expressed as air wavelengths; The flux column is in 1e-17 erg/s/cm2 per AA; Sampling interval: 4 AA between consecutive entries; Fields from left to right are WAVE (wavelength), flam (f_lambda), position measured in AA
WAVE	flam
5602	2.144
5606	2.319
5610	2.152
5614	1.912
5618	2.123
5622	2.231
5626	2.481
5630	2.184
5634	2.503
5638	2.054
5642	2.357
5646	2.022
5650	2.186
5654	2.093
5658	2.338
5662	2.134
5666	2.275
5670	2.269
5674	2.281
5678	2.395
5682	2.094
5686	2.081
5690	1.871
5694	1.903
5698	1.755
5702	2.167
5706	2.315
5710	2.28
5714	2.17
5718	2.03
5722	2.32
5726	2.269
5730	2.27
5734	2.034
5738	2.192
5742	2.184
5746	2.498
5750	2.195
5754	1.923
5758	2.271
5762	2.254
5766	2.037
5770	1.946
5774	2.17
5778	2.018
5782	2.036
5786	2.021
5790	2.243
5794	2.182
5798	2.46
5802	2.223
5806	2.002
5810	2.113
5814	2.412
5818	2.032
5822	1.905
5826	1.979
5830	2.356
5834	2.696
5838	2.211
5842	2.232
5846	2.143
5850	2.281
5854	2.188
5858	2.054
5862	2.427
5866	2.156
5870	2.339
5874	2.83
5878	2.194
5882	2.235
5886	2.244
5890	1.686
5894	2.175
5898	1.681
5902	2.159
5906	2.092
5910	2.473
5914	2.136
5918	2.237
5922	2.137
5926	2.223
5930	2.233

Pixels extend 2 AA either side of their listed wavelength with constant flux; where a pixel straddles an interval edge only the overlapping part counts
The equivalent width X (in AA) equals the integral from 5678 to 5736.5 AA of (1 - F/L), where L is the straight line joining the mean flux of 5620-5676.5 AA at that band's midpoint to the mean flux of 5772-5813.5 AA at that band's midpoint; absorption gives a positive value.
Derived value 2.3 AA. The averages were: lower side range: 2.24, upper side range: 2.16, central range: 2.12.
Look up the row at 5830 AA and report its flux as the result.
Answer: 2.356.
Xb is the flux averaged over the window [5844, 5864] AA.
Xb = 2.22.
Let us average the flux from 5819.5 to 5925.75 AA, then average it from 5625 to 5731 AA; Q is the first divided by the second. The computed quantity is 1.01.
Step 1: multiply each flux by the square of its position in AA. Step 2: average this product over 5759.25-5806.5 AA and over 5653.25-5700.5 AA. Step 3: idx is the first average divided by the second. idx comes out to 1.04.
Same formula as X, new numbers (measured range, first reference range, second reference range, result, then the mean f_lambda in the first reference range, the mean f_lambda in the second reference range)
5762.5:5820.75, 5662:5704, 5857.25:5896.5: 1.16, 2.11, 2.23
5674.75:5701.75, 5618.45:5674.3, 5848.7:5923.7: 2.33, 2.24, 2.2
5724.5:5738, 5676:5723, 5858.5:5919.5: -0.40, 2.11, 2.2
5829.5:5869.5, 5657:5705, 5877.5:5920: -2.91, 2.13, 2.12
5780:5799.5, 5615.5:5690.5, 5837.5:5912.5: 0.21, 2.21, 2.2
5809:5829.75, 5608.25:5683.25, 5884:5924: 0.29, 2.22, 2.1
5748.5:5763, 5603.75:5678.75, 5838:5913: 0.38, 2.22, 2.2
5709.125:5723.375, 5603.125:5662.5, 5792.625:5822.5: 0.03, 2.21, 2.18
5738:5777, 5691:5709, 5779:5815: -0.76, 2.04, 2.18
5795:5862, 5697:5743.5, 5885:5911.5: -3.43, 2.17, 2.06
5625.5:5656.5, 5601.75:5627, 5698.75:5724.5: -0.52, 2.19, 2.19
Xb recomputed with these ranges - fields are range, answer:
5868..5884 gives 2.4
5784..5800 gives 2.23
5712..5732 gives 2.21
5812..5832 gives 2.14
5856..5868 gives 2.21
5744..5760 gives 2.22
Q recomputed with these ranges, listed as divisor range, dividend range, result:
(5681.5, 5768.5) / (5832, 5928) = 1.04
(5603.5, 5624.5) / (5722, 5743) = 1.02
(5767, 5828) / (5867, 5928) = 1.03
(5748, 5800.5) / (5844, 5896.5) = 1.04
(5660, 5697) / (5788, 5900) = 1.03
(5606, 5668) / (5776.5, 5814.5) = 0.98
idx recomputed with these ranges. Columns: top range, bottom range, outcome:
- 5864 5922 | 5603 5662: 1.08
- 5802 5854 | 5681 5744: 1.08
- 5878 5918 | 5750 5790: 1.06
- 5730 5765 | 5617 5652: 1.02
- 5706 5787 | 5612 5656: 1.02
